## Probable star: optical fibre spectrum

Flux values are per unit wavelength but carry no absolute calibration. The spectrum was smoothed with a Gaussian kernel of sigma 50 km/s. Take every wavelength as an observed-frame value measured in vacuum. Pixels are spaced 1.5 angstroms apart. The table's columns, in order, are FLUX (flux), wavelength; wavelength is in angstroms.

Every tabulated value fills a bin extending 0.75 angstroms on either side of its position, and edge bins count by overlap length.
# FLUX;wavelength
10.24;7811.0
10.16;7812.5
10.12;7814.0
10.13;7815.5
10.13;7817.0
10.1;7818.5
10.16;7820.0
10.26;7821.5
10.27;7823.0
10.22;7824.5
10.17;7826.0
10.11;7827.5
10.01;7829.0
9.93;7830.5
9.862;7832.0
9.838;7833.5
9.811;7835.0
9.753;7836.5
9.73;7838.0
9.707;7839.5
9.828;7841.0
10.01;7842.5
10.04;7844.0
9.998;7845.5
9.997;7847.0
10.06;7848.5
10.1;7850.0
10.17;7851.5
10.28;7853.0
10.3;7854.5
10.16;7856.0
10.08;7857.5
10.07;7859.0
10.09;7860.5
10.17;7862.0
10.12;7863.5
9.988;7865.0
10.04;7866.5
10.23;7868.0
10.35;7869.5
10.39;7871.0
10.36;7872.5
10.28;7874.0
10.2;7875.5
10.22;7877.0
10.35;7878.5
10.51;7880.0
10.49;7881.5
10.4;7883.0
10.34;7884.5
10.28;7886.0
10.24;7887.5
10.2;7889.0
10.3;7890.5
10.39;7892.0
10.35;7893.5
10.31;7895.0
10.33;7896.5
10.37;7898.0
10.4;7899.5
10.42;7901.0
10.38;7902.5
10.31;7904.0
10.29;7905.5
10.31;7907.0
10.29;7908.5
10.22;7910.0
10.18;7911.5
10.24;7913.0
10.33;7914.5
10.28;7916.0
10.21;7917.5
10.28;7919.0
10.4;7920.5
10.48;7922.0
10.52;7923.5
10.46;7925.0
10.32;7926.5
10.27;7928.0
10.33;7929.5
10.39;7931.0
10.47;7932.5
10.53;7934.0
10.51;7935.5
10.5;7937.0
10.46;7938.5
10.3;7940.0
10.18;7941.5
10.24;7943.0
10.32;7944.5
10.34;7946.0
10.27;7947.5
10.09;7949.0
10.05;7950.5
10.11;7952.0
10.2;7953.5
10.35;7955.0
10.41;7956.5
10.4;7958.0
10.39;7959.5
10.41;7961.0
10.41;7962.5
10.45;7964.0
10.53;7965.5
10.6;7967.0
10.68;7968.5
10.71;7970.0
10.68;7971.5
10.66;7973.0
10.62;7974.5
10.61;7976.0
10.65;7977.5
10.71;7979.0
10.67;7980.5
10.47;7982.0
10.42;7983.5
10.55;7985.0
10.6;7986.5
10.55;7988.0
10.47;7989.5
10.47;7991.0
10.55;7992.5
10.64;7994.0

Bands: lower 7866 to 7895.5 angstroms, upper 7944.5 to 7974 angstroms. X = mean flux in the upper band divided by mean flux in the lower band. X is 1.0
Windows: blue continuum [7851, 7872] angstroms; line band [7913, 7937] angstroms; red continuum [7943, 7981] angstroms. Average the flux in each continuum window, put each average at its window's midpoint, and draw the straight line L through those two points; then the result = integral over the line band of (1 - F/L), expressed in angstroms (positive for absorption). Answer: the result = -0.1 angstroms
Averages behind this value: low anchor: 10.2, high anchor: 10.4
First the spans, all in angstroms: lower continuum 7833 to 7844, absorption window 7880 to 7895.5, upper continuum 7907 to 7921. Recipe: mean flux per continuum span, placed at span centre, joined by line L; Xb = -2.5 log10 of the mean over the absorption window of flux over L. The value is -0.02 mag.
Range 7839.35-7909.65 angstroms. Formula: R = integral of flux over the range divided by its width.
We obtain 10.2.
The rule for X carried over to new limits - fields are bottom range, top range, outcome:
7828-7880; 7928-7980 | 1.03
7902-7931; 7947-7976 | 1.01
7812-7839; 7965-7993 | 1.06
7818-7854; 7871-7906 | 1.03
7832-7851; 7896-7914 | 1.04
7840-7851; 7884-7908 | 1.03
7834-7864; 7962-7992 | 1.06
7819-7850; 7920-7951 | 1.04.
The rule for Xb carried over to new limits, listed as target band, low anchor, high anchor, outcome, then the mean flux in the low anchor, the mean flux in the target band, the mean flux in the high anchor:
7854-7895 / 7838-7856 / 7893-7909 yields -0.01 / 10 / 10.3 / 10.3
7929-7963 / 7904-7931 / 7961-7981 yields 0.01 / 10.3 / 10.3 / 10.6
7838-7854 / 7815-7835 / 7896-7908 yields 0.02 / 10.1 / 10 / 10.4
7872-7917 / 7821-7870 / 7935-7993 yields -0.01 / 10.1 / 10.3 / 10.5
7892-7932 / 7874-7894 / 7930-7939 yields 0.01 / 10.3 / 10.3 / 10.5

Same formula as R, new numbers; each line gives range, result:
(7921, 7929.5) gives 10.4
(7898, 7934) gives 10.3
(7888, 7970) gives 10.4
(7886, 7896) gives 10.3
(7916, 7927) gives 10.4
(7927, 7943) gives 10.4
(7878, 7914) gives 10.3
